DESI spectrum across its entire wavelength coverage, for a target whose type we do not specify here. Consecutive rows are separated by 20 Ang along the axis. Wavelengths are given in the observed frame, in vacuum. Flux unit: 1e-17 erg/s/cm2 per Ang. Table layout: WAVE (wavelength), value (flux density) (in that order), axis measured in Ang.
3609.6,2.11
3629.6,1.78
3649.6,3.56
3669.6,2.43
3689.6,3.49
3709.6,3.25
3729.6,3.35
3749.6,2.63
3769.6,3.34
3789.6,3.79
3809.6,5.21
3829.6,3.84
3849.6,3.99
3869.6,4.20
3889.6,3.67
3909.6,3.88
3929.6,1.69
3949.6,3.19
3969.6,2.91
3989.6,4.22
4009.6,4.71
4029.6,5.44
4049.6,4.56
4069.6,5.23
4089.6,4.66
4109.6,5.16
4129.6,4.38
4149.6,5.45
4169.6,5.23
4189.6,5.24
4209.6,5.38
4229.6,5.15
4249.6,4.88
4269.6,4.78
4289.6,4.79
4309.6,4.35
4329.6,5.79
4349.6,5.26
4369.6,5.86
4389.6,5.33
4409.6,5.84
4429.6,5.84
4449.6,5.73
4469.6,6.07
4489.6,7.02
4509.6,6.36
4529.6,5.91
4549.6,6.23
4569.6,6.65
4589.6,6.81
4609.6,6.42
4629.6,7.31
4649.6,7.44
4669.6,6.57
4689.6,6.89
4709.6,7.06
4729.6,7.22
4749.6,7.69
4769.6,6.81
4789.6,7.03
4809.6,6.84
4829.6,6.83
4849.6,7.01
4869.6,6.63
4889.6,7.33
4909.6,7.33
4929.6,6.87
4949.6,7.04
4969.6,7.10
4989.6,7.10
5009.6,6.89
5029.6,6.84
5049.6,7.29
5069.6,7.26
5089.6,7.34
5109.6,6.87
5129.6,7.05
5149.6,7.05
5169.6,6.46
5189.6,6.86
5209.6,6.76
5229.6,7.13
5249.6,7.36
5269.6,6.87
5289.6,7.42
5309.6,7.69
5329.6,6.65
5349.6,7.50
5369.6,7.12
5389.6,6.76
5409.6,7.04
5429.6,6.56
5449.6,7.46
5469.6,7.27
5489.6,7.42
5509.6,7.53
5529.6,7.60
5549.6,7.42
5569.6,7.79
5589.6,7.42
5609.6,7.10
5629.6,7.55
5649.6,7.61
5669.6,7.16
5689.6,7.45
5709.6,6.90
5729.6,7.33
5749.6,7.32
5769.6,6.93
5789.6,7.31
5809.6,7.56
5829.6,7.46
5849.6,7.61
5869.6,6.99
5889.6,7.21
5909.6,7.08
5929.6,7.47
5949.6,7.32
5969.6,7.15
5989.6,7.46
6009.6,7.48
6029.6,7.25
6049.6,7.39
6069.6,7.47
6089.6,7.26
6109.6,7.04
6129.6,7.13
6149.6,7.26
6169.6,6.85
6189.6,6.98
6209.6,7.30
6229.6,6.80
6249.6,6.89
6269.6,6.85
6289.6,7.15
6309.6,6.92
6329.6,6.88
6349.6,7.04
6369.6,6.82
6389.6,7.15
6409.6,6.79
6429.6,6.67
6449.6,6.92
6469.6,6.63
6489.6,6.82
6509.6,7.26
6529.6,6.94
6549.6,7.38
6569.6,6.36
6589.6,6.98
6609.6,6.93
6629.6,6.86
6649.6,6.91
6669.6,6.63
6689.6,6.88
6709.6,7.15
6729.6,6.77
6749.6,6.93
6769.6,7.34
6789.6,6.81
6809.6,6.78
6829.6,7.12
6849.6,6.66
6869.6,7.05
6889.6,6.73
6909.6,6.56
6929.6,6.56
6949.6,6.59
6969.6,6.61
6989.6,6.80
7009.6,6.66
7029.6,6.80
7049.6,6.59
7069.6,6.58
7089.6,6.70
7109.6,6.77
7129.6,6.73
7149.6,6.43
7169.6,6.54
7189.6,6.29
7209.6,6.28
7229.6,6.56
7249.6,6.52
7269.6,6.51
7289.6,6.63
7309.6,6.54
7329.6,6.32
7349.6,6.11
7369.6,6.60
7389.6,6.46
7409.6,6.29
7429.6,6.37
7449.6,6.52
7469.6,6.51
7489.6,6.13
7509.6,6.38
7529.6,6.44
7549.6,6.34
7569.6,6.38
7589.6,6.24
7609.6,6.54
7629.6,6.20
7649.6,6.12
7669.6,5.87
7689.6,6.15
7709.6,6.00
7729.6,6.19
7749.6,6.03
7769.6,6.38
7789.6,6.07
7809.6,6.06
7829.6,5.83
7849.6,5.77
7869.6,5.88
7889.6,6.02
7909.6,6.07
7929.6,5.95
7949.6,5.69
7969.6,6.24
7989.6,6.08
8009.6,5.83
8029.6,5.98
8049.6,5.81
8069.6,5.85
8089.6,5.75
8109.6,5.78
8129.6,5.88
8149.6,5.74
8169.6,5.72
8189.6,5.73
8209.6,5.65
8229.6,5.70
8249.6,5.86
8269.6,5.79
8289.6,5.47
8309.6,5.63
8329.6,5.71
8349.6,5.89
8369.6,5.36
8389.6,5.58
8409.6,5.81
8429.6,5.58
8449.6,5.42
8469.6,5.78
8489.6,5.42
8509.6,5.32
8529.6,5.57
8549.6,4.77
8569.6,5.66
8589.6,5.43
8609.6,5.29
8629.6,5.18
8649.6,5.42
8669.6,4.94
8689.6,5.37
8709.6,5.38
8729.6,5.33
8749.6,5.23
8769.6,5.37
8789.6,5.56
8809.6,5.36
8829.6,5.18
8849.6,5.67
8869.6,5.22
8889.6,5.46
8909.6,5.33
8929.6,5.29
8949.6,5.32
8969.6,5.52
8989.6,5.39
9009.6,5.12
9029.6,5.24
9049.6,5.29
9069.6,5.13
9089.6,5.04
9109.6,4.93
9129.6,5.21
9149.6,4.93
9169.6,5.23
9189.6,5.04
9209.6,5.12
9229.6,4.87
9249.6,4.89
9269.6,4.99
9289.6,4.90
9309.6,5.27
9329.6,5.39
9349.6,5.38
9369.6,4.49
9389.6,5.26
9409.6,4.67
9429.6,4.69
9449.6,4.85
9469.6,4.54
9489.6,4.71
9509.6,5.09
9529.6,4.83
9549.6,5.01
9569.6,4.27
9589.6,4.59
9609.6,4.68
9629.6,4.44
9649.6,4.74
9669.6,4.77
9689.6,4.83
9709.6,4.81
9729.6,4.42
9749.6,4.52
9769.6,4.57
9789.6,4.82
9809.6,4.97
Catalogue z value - 0.00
